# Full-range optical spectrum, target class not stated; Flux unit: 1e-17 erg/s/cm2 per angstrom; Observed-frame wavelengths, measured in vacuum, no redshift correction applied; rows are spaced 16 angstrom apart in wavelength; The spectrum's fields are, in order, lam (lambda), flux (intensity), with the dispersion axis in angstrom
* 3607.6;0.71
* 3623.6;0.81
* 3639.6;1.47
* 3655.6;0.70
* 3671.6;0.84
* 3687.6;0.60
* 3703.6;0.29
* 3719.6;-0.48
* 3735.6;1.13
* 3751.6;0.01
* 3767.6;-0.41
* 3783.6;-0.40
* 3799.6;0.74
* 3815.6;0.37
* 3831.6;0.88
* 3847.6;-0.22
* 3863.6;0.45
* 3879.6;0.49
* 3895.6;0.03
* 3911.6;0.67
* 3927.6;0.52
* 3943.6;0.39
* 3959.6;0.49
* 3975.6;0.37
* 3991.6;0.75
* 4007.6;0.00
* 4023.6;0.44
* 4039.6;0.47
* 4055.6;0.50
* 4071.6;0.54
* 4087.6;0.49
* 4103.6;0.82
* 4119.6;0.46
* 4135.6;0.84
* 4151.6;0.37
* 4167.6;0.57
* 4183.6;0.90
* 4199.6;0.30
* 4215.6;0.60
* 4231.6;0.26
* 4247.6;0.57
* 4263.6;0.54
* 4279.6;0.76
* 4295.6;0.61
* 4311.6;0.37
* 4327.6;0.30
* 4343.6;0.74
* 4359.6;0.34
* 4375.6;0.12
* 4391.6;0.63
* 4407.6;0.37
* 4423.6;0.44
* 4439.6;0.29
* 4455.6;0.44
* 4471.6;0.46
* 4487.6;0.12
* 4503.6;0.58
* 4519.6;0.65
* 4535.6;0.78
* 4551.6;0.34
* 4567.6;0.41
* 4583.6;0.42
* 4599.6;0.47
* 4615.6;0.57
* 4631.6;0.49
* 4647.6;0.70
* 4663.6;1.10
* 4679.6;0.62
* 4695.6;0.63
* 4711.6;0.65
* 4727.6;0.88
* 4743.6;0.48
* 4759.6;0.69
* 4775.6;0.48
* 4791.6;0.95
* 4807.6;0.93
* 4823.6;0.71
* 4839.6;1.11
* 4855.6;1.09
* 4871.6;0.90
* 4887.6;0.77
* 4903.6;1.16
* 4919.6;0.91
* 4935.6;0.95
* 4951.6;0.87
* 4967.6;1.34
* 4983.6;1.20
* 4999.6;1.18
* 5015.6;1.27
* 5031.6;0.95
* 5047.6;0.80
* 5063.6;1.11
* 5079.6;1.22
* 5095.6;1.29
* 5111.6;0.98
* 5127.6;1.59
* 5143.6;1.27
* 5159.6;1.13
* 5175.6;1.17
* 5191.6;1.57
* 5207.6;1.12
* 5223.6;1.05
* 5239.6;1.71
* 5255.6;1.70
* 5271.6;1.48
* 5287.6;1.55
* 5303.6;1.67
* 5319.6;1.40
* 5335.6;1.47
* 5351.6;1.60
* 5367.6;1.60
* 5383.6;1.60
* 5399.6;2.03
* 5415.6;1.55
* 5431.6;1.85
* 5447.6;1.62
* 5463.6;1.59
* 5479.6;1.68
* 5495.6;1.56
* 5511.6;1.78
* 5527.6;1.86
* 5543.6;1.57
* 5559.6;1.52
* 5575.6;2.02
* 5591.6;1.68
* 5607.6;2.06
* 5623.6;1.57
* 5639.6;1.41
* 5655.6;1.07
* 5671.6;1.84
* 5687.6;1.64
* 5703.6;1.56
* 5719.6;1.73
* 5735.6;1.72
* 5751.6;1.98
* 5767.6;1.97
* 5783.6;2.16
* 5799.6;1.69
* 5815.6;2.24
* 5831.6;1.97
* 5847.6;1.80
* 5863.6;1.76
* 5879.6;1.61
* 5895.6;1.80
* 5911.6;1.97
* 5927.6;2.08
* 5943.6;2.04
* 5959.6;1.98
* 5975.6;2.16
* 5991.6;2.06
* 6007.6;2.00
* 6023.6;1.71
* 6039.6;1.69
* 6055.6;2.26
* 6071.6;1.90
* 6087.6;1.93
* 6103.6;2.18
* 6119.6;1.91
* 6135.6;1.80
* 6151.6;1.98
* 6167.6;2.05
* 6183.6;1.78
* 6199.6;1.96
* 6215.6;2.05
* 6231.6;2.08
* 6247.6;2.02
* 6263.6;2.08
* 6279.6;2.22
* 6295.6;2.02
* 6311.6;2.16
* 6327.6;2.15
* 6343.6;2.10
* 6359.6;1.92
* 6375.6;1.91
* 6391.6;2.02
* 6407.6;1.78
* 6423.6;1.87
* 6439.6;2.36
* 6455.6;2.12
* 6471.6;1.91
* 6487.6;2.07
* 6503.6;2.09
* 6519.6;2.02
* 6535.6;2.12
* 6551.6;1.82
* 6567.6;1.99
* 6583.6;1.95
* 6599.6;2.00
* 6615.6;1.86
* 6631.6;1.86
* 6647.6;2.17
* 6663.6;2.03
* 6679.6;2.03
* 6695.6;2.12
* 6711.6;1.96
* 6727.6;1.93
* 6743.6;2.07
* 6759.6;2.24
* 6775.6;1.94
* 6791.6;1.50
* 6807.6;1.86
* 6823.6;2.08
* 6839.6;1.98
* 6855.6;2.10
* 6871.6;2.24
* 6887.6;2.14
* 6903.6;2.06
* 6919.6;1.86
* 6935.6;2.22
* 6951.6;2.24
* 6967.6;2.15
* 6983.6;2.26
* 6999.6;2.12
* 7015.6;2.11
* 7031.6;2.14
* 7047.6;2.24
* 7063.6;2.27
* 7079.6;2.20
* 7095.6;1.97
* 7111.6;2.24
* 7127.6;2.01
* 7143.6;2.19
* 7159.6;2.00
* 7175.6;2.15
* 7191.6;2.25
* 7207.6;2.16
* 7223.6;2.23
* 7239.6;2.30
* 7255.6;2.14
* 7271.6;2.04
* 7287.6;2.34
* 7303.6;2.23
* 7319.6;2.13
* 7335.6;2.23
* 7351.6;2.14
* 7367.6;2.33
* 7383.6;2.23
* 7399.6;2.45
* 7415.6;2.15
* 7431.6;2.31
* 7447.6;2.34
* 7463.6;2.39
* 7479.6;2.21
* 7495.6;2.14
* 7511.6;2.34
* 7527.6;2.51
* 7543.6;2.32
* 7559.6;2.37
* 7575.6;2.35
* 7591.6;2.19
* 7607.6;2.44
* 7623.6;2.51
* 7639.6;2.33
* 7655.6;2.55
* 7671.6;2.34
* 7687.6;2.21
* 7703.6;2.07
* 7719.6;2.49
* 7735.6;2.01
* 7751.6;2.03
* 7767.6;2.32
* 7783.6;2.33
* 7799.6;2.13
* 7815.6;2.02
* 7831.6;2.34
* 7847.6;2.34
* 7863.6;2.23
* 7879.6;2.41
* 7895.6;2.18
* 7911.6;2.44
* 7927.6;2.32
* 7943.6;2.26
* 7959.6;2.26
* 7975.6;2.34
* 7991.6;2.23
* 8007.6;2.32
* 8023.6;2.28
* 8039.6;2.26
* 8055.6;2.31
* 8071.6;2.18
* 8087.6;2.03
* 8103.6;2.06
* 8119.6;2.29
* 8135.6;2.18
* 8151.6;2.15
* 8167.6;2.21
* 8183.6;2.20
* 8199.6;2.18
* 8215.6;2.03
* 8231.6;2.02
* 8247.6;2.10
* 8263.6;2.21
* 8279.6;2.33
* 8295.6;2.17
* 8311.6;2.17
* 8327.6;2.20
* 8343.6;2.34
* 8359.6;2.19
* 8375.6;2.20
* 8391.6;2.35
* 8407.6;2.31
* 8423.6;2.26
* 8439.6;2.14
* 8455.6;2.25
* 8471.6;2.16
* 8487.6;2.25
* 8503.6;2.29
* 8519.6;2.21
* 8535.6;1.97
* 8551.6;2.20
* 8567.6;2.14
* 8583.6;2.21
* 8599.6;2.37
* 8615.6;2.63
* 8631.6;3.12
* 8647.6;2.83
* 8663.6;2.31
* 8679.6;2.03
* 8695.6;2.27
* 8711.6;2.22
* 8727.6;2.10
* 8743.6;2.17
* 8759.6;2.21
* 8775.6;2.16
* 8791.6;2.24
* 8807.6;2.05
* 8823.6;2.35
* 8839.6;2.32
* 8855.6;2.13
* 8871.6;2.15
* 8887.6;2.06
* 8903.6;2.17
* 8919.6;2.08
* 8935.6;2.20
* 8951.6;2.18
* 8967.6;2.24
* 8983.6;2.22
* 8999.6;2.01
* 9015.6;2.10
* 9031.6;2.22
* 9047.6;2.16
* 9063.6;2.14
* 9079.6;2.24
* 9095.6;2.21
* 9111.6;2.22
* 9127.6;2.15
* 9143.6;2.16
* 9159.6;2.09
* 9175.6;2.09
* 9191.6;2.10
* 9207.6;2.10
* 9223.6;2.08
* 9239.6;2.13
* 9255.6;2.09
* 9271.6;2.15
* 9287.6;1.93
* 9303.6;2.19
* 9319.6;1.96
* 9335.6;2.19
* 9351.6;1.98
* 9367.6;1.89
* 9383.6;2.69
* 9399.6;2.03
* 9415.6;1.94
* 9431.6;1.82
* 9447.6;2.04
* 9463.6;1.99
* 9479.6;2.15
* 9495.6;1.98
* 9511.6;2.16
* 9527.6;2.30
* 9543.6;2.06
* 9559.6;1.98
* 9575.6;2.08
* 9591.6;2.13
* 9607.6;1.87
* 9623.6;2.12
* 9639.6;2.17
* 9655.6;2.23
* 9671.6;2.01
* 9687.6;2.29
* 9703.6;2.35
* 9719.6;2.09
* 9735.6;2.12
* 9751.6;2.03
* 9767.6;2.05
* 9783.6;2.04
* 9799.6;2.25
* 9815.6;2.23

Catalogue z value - 0.31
